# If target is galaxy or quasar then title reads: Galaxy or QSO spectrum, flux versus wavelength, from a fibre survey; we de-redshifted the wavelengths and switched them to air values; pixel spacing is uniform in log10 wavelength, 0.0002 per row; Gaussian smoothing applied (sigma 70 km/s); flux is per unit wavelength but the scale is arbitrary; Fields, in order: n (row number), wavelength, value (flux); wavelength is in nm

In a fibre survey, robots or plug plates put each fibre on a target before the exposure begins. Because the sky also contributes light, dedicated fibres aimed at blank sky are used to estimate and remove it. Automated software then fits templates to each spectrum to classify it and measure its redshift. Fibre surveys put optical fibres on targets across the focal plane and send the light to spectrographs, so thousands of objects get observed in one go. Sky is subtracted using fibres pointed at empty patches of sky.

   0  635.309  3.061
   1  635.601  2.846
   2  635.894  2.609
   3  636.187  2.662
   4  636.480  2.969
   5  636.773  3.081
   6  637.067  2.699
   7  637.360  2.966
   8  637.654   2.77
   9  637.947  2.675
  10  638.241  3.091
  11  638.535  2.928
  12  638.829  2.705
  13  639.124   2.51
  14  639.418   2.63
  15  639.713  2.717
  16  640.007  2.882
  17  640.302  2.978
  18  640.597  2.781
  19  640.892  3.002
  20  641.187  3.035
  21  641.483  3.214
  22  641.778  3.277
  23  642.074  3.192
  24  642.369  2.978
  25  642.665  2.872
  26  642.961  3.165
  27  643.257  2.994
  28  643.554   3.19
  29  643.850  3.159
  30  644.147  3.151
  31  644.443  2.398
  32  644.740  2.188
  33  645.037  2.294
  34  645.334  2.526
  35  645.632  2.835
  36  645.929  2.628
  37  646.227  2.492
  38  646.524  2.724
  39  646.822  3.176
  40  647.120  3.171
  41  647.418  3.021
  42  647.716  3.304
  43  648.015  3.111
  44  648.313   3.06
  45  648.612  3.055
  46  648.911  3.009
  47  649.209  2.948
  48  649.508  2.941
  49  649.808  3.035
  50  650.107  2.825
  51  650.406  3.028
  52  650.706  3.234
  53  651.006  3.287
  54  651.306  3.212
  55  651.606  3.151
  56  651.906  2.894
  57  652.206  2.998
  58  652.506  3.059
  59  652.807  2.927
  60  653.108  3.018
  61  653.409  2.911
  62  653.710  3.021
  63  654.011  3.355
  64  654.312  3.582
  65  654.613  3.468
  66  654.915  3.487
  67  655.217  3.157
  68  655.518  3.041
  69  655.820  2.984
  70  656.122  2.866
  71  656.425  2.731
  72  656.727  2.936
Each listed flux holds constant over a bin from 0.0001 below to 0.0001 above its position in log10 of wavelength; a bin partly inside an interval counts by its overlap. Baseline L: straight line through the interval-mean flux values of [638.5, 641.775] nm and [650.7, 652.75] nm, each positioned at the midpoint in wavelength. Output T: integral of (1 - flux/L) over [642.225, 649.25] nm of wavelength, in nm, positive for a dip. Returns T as 0.21 nm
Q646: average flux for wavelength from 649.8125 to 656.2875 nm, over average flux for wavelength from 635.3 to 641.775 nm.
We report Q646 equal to 1.09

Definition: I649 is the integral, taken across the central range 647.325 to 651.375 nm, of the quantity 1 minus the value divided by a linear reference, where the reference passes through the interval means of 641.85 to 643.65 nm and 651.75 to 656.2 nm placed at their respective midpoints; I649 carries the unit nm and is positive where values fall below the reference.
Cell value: 0.03 nm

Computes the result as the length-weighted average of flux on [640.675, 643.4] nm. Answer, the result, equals 3.07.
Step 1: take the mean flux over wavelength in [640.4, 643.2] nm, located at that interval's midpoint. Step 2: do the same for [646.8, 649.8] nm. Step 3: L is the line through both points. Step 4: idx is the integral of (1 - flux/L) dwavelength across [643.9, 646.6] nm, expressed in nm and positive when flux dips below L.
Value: 0.41 nm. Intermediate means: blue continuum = 3.05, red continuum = 3.07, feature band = 2.6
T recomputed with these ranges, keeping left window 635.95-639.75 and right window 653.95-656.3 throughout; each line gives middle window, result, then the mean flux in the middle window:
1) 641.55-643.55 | -0.12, 3.09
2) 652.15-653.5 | 0.08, 2.98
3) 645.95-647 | 0.08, 2.79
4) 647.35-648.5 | -0.03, 3.13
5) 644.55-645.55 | 0.20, 2.37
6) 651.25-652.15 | 0.02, 3.06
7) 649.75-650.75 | 0.03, 3.01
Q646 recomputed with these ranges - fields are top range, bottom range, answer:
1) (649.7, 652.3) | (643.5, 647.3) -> 1.12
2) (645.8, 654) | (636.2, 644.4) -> 1.03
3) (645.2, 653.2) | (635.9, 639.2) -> 1.06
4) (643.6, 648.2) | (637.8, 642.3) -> 0.97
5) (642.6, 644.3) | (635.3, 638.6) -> 1.09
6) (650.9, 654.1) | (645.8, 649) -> 1.03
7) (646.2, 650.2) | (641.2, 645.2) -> 1.03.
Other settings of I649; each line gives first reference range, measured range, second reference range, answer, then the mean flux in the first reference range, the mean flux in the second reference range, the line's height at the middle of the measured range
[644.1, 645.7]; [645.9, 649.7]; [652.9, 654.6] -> -0.34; 2.51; 3.19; 2.74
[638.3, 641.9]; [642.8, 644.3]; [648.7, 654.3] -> -0.09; 2.89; 3.06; 2.94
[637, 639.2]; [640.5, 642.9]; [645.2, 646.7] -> -0.28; 2.81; 2.65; 2.73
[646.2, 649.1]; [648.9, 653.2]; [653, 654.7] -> 0.14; 3.03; 3.22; 3.14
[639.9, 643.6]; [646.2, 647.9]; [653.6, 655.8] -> 0.07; 3.04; 3.29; 3.14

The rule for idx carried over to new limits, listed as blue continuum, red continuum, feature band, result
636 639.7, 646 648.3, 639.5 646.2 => 0.061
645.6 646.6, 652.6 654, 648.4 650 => -0.110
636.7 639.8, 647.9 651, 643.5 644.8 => 0.038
